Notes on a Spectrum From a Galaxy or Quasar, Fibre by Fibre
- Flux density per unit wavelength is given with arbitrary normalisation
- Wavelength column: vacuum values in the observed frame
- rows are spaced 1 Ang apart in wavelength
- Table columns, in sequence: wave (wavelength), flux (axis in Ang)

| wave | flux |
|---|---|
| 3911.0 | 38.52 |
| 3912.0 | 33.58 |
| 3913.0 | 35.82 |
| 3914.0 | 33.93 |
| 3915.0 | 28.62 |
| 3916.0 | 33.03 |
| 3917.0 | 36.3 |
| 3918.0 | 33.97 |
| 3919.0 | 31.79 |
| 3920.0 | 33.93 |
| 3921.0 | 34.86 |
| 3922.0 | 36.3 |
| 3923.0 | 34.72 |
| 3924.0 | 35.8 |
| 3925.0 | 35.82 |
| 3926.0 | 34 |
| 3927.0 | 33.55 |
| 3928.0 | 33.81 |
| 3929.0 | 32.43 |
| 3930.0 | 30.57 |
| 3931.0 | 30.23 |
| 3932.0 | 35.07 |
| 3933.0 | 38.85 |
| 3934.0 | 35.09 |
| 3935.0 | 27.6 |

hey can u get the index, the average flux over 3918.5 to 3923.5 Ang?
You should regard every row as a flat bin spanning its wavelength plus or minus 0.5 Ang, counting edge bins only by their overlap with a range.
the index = 34.3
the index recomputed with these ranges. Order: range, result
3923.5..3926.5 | 35.2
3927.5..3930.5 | 32.3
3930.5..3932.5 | 32.6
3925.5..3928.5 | 33.8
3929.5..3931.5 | 30.4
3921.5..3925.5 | 35.7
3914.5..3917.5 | 32.6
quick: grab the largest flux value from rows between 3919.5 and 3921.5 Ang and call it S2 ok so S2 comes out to 34.86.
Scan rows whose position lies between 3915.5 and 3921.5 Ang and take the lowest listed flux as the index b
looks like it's 31.79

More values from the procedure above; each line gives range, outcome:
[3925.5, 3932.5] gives 30.23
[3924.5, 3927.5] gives 33.55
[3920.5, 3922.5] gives 34.86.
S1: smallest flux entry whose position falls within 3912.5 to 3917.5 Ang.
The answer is 28.62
